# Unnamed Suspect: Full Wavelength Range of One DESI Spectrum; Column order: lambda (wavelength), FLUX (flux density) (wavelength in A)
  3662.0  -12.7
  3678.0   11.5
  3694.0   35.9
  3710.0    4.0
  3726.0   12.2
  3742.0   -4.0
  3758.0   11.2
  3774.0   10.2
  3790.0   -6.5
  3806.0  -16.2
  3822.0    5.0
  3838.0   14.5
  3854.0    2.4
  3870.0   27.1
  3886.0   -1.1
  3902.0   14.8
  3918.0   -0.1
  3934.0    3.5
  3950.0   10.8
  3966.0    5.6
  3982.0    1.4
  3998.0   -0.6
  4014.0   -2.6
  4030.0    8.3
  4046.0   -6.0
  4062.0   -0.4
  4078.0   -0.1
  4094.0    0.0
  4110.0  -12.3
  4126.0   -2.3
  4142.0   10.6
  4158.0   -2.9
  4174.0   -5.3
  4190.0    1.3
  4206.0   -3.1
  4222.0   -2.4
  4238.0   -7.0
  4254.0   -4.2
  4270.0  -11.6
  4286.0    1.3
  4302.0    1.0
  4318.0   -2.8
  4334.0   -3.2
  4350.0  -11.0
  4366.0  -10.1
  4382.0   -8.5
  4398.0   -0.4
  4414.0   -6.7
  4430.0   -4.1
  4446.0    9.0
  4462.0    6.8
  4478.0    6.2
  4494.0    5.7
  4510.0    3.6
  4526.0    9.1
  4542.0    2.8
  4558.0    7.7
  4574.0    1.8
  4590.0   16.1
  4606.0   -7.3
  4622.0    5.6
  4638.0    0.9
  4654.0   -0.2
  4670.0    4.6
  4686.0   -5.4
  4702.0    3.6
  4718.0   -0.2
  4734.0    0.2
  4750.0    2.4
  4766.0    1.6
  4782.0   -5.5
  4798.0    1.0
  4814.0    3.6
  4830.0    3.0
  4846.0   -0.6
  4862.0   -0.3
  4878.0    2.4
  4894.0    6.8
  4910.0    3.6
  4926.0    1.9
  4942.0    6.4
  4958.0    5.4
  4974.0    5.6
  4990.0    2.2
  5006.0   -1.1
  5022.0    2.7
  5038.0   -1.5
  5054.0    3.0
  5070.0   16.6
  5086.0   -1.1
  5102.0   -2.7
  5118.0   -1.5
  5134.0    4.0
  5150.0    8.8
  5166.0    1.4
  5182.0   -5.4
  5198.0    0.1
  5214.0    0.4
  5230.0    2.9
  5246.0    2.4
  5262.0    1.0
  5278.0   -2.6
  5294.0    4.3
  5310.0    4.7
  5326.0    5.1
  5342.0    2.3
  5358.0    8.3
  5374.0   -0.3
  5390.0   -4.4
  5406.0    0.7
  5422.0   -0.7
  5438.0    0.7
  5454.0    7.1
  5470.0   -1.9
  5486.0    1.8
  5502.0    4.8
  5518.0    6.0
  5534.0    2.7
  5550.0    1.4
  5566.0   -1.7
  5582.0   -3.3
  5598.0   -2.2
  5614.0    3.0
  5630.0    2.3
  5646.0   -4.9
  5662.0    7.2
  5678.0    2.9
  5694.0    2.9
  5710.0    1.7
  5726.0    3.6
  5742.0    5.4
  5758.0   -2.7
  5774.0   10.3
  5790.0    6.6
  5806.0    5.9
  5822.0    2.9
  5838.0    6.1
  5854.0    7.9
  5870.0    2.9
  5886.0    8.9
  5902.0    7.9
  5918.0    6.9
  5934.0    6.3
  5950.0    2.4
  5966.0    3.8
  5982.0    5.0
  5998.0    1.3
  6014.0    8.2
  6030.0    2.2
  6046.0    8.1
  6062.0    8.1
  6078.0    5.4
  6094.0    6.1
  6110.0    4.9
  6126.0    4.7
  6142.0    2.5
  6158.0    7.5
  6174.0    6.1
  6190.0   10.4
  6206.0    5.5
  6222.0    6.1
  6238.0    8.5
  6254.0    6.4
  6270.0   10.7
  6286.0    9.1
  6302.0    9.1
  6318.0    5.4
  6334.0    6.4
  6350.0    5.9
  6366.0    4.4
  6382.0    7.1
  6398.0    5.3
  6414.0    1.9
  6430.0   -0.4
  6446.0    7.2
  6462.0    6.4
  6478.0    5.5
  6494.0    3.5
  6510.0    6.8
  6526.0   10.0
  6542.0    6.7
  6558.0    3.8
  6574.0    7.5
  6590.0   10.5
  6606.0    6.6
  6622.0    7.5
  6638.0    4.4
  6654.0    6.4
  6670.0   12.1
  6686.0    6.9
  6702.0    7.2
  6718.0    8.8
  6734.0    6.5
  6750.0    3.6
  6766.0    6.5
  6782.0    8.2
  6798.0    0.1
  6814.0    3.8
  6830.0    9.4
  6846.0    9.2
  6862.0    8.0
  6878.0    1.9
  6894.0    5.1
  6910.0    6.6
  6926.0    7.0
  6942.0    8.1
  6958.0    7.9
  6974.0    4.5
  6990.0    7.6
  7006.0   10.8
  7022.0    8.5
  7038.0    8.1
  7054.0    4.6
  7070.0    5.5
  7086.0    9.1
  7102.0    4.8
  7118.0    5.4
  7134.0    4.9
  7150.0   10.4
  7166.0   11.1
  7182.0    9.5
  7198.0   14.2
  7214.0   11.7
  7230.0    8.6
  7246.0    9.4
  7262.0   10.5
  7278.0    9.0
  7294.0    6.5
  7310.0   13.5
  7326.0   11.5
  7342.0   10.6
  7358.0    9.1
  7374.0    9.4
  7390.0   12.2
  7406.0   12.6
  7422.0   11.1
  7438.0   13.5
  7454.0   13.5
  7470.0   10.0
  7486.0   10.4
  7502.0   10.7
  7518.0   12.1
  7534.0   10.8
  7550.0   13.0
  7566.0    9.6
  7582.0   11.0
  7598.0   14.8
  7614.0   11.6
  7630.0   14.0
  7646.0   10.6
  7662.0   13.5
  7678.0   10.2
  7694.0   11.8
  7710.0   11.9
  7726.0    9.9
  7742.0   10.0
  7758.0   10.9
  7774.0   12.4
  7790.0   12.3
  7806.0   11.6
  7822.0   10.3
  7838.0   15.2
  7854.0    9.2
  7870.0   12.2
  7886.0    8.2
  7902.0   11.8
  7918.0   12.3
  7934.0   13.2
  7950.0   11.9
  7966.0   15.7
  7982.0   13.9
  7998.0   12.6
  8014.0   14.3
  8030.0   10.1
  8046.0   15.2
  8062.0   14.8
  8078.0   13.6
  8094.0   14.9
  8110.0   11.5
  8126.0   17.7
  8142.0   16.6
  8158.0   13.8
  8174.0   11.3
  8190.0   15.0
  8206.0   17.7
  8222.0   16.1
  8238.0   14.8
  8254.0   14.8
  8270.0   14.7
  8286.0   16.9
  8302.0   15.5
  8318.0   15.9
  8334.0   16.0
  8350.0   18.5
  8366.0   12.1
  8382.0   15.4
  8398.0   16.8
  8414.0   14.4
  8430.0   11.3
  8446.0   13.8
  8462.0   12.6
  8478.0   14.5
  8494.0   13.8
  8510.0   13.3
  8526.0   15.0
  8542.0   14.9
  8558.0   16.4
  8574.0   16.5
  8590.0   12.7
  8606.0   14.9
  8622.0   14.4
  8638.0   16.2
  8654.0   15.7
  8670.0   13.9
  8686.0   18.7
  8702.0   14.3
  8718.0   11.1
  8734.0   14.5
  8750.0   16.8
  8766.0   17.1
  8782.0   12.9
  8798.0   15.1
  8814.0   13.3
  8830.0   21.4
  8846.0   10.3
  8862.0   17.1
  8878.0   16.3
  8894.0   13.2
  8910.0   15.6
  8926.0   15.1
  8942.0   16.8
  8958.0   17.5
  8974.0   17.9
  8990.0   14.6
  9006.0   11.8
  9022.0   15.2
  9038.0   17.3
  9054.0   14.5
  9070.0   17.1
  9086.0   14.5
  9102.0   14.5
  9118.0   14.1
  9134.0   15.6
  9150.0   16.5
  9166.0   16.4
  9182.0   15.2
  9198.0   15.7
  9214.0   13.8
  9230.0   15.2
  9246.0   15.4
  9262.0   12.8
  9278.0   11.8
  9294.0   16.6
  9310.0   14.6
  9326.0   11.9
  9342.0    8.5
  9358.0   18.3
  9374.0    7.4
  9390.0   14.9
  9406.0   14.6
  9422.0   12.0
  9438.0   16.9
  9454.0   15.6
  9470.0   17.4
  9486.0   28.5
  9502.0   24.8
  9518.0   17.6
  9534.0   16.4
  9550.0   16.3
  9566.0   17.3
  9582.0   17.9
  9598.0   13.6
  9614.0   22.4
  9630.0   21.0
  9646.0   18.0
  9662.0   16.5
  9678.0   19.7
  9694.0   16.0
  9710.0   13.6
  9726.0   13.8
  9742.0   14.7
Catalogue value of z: 0.79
